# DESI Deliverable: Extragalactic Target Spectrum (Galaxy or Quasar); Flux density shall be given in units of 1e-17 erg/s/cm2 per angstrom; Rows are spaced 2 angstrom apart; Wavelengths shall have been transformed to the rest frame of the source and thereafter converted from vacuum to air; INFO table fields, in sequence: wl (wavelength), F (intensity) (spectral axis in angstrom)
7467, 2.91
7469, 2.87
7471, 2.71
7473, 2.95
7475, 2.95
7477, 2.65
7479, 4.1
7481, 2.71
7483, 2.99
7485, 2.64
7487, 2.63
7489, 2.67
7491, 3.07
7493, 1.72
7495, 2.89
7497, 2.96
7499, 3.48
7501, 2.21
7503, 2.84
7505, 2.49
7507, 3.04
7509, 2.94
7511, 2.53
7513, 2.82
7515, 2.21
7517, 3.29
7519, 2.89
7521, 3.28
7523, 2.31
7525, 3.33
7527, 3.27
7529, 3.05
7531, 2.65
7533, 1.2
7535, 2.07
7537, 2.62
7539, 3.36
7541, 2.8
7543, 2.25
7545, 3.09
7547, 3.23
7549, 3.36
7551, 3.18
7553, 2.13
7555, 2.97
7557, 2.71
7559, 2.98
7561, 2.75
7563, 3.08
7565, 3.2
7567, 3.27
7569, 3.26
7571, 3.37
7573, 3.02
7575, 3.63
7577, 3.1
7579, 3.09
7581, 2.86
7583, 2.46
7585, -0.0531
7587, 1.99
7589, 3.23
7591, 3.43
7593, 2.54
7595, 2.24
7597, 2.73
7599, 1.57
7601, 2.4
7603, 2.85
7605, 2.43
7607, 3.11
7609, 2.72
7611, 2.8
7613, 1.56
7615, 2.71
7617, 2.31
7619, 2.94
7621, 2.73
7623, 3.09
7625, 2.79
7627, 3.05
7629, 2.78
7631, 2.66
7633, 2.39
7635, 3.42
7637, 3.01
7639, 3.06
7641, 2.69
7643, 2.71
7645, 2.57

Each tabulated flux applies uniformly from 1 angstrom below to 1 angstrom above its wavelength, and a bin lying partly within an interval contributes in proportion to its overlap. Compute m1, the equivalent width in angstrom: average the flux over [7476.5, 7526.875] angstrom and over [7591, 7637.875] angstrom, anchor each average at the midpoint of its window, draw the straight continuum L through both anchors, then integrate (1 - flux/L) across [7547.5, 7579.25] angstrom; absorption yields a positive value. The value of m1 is -3.8 angstrom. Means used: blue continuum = 2.84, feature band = 3.07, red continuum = 2.66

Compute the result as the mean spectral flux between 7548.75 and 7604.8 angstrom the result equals 2.75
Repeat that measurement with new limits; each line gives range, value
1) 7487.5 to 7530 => 2.82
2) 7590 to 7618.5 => 2.54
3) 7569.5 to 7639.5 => 2.69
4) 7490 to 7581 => 2.87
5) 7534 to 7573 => 2.93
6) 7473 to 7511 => 2.83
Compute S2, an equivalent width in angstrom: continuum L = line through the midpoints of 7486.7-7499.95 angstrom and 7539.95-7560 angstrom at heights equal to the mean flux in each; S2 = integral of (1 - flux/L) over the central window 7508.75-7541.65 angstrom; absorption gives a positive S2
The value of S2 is 1.08 angstrom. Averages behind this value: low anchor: 2.78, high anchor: 2.87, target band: 2.74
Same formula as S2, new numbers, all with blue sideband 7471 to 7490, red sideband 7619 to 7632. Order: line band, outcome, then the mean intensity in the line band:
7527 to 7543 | 1.8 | 2.56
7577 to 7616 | 5.4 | 2.47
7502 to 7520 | 0.7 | 2.78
